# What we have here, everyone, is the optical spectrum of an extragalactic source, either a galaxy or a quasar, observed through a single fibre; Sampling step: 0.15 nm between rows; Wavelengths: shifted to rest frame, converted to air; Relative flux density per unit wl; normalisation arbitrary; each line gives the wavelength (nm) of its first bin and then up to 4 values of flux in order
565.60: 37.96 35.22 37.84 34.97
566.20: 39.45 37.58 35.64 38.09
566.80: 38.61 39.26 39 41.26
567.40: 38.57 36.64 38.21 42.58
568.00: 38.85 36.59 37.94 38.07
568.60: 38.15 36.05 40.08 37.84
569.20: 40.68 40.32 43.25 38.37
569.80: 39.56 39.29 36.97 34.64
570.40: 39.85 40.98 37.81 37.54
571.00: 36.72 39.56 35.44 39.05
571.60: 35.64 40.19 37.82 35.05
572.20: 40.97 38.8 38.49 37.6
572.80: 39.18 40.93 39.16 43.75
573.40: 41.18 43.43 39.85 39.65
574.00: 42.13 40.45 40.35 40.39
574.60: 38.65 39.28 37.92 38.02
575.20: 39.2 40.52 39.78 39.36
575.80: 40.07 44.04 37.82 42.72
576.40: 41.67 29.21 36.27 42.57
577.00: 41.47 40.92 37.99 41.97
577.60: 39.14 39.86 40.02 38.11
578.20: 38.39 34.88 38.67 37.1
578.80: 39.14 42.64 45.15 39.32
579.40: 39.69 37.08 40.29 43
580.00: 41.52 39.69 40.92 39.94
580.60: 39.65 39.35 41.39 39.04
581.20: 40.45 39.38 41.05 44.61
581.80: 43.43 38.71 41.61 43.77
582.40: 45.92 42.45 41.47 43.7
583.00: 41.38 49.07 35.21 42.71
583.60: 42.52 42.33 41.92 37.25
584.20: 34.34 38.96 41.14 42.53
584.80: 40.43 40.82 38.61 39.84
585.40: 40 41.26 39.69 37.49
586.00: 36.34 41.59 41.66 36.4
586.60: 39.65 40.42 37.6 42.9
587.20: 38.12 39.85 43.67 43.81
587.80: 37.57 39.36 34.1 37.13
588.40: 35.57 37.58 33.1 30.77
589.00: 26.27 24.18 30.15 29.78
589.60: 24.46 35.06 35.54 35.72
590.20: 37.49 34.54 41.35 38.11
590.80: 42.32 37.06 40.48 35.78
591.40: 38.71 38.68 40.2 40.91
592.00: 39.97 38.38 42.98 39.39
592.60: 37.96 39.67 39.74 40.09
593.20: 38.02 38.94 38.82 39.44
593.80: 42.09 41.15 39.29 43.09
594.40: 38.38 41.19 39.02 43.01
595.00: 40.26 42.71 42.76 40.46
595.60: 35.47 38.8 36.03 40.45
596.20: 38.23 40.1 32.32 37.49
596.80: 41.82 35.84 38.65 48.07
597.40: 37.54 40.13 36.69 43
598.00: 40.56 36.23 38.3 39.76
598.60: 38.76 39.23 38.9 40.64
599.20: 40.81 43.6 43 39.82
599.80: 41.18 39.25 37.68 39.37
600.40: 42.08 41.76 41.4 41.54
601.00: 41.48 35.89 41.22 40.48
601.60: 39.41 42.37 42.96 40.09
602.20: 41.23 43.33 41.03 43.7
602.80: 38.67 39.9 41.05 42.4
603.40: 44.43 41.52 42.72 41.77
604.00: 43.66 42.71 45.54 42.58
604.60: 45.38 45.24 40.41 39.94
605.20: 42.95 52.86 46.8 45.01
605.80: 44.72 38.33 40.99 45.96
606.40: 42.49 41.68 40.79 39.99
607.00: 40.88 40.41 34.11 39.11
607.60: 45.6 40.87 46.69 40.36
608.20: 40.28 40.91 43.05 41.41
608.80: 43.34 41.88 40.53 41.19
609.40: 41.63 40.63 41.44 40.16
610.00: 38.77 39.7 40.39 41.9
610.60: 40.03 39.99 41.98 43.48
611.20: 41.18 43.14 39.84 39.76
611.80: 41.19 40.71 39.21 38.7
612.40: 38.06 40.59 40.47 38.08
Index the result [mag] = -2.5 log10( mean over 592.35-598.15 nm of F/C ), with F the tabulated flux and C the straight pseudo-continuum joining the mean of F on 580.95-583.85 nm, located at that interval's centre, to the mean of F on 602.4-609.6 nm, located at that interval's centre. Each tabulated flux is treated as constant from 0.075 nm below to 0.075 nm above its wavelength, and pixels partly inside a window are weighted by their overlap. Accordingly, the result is 0.07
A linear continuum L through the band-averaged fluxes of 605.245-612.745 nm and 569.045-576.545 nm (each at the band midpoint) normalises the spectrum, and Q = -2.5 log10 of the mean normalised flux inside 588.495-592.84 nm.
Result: 0.12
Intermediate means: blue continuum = 39.4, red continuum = 41.5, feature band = 36.1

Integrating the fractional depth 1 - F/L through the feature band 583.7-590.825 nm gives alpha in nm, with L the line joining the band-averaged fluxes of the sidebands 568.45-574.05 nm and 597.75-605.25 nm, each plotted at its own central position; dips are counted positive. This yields 0.49 nm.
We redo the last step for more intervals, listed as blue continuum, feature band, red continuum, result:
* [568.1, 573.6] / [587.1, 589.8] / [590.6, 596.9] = 0.329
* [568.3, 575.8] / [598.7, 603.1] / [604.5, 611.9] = 0.054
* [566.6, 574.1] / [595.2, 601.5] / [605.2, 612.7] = 0.172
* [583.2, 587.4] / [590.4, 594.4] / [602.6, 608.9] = 0.100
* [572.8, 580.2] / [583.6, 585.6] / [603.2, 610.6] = 0.022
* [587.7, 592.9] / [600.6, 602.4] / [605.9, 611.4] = -0.075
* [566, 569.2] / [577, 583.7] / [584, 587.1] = -0.275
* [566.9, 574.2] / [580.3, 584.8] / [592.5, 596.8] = -0.221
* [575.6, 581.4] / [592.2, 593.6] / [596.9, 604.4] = 0.034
